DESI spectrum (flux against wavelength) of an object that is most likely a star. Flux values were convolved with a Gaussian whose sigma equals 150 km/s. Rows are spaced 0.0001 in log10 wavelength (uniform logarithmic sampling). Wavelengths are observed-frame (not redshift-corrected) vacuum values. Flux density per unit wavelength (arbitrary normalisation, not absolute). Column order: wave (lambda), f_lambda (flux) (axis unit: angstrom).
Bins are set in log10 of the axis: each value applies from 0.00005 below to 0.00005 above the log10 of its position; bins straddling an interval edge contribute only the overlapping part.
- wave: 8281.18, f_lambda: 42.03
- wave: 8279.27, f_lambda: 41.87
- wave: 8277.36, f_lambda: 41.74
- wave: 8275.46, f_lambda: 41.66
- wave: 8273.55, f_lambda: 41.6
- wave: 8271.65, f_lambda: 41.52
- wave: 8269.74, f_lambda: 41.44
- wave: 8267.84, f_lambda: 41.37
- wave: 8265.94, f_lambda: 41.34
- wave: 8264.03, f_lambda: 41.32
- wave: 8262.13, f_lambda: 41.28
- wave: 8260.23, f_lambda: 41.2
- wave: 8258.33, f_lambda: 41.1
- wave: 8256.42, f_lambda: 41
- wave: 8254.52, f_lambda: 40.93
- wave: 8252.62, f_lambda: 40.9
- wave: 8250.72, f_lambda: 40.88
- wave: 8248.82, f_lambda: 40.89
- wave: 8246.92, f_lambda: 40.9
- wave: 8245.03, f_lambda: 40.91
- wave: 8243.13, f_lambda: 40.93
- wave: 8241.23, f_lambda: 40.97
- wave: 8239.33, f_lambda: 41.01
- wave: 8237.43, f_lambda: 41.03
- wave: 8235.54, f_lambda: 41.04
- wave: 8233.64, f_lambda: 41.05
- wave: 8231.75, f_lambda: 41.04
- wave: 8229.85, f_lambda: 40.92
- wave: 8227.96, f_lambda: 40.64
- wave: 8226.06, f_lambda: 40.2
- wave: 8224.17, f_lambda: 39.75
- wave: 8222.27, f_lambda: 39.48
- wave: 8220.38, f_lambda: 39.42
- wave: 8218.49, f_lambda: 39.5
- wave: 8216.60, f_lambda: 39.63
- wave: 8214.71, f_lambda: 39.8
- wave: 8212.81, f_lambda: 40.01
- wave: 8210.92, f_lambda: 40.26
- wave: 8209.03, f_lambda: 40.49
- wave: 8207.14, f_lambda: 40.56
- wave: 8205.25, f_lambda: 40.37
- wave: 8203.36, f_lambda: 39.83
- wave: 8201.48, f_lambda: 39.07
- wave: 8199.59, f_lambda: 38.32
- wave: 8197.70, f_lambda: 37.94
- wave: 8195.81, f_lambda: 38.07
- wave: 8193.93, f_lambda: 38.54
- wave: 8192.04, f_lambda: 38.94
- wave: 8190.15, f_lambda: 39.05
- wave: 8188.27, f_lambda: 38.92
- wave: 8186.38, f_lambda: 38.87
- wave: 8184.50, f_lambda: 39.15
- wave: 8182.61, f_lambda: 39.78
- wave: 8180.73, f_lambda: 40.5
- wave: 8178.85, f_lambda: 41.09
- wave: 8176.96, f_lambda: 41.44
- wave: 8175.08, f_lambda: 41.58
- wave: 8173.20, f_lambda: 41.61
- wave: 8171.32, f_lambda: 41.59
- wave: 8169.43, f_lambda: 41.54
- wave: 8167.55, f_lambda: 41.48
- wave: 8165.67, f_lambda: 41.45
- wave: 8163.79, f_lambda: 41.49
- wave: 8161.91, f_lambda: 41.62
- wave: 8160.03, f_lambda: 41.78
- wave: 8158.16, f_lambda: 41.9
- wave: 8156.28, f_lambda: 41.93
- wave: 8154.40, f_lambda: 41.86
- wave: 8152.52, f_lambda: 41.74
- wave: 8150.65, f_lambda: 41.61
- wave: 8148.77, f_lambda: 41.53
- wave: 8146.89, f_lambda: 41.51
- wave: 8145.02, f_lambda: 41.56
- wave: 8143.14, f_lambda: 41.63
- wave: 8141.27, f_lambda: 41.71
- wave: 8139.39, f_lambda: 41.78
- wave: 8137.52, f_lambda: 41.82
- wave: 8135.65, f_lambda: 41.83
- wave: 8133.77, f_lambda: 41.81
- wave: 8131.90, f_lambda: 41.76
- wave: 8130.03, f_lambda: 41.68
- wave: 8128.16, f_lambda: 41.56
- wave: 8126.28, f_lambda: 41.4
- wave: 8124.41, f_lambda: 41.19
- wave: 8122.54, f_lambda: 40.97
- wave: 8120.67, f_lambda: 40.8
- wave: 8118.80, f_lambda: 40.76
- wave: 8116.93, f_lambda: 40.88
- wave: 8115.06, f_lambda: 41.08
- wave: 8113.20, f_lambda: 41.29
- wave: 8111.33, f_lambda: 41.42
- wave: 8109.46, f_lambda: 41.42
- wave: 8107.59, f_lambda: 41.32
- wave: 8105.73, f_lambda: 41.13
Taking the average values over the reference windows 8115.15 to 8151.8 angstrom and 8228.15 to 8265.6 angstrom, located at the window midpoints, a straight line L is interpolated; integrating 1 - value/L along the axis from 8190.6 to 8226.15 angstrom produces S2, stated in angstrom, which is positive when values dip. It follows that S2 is 1.5 angstrom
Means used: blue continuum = 41.5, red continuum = 41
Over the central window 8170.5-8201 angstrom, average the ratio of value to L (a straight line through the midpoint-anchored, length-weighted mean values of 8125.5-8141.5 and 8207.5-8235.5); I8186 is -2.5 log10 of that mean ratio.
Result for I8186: 0.03 mag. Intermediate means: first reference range 41.7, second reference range 40.2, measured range 39.7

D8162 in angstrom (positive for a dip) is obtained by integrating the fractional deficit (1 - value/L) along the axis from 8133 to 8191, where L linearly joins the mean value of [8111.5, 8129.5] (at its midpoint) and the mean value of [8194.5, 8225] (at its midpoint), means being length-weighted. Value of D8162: -1.2 angstrom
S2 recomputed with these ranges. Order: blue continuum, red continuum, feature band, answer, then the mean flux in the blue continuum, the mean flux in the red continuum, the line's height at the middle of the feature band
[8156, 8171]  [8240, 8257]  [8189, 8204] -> 1.0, 41.6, 40.9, 41.4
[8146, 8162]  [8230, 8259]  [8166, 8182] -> 0.1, 41.7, 41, 41.6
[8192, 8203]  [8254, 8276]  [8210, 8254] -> -0.6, 38.5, 41.3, 39.9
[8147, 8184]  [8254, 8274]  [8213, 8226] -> 0.5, 41.4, 41.3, 41.3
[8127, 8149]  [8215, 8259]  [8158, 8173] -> -0.1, 41.7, 40.6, 41.4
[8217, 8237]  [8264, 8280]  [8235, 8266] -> -0.1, 40.3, 41.5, 41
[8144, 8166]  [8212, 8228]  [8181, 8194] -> 0.5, 41.7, 39.8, 40.7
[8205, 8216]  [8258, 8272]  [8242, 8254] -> 0.0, 40.2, 41.3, 41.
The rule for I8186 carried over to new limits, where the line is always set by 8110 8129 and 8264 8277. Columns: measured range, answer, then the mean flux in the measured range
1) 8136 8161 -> -0.01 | 41.7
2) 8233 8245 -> 0.01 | 41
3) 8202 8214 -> 0.03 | 40.2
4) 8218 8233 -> 0.03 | 40.2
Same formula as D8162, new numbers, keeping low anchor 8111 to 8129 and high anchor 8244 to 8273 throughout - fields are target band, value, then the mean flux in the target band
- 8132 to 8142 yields -0.16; 41.8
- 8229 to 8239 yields 0.03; 41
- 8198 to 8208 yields 0.39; 39.5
